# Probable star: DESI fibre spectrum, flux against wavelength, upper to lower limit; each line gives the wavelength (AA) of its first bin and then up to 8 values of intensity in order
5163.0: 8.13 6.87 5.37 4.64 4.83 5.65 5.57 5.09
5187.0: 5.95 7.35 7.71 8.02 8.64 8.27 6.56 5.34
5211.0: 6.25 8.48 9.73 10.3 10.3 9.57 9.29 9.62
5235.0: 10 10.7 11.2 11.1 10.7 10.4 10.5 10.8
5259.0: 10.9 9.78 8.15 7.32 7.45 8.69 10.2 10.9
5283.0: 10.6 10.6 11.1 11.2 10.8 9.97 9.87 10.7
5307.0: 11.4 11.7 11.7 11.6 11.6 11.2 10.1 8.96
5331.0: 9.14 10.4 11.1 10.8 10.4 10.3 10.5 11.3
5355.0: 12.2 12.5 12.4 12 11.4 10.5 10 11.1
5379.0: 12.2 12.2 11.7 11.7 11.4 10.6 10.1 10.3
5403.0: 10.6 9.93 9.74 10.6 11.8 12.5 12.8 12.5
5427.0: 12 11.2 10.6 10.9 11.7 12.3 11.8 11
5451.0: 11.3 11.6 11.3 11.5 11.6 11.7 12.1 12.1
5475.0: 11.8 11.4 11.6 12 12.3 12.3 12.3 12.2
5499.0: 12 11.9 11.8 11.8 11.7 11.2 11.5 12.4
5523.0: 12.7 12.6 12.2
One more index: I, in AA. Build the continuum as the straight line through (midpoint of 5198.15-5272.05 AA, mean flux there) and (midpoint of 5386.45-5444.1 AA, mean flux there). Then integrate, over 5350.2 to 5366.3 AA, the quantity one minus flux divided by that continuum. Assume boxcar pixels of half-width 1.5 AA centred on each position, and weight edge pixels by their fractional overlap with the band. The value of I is -2.13 AA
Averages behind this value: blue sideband 9.27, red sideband 11.2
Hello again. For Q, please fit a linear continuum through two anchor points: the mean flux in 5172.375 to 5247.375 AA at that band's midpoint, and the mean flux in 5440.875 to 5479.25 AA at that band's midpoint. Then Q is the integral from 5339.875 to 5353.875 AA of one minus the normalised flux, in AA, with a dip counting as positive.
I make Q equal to -0.9 AA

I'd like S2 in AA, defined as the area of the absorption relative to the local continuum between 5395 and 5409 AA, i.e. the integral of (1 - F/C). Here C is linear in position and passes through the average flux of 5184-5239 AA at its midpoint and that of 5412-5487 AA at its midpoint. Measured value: 1.1 AA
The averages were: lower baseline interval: 8.34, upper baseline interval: 11.7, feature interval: 10.2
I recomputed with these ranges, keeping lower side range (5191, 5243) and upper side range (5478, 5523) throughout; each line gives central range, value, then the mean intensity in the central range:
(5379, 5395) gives -1.4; 11.6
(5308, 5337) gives -2.2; 10.7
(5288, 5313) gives -2.9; 10.9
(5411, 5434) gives -1.5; 11.8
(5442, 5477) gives -0.5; 11.6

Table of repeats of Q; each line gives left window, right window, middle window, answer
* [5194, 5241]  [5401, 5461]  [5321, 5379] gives -2.70 AA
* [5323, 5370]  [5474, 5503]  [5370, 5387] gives -0.34 AA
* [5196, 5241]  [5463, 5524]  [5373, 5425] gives -1.75 AA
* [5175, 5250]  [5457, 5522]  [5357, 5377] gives -2.11 AA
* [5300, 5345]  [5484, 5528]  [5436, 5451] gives 0.02 AA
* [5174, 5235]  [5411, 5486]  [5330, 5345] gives -0.81 AA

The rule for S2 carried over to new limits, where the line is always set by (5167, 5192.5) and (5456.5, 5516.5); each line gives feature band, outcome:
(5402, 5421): -1.3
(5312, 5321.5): -3.6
